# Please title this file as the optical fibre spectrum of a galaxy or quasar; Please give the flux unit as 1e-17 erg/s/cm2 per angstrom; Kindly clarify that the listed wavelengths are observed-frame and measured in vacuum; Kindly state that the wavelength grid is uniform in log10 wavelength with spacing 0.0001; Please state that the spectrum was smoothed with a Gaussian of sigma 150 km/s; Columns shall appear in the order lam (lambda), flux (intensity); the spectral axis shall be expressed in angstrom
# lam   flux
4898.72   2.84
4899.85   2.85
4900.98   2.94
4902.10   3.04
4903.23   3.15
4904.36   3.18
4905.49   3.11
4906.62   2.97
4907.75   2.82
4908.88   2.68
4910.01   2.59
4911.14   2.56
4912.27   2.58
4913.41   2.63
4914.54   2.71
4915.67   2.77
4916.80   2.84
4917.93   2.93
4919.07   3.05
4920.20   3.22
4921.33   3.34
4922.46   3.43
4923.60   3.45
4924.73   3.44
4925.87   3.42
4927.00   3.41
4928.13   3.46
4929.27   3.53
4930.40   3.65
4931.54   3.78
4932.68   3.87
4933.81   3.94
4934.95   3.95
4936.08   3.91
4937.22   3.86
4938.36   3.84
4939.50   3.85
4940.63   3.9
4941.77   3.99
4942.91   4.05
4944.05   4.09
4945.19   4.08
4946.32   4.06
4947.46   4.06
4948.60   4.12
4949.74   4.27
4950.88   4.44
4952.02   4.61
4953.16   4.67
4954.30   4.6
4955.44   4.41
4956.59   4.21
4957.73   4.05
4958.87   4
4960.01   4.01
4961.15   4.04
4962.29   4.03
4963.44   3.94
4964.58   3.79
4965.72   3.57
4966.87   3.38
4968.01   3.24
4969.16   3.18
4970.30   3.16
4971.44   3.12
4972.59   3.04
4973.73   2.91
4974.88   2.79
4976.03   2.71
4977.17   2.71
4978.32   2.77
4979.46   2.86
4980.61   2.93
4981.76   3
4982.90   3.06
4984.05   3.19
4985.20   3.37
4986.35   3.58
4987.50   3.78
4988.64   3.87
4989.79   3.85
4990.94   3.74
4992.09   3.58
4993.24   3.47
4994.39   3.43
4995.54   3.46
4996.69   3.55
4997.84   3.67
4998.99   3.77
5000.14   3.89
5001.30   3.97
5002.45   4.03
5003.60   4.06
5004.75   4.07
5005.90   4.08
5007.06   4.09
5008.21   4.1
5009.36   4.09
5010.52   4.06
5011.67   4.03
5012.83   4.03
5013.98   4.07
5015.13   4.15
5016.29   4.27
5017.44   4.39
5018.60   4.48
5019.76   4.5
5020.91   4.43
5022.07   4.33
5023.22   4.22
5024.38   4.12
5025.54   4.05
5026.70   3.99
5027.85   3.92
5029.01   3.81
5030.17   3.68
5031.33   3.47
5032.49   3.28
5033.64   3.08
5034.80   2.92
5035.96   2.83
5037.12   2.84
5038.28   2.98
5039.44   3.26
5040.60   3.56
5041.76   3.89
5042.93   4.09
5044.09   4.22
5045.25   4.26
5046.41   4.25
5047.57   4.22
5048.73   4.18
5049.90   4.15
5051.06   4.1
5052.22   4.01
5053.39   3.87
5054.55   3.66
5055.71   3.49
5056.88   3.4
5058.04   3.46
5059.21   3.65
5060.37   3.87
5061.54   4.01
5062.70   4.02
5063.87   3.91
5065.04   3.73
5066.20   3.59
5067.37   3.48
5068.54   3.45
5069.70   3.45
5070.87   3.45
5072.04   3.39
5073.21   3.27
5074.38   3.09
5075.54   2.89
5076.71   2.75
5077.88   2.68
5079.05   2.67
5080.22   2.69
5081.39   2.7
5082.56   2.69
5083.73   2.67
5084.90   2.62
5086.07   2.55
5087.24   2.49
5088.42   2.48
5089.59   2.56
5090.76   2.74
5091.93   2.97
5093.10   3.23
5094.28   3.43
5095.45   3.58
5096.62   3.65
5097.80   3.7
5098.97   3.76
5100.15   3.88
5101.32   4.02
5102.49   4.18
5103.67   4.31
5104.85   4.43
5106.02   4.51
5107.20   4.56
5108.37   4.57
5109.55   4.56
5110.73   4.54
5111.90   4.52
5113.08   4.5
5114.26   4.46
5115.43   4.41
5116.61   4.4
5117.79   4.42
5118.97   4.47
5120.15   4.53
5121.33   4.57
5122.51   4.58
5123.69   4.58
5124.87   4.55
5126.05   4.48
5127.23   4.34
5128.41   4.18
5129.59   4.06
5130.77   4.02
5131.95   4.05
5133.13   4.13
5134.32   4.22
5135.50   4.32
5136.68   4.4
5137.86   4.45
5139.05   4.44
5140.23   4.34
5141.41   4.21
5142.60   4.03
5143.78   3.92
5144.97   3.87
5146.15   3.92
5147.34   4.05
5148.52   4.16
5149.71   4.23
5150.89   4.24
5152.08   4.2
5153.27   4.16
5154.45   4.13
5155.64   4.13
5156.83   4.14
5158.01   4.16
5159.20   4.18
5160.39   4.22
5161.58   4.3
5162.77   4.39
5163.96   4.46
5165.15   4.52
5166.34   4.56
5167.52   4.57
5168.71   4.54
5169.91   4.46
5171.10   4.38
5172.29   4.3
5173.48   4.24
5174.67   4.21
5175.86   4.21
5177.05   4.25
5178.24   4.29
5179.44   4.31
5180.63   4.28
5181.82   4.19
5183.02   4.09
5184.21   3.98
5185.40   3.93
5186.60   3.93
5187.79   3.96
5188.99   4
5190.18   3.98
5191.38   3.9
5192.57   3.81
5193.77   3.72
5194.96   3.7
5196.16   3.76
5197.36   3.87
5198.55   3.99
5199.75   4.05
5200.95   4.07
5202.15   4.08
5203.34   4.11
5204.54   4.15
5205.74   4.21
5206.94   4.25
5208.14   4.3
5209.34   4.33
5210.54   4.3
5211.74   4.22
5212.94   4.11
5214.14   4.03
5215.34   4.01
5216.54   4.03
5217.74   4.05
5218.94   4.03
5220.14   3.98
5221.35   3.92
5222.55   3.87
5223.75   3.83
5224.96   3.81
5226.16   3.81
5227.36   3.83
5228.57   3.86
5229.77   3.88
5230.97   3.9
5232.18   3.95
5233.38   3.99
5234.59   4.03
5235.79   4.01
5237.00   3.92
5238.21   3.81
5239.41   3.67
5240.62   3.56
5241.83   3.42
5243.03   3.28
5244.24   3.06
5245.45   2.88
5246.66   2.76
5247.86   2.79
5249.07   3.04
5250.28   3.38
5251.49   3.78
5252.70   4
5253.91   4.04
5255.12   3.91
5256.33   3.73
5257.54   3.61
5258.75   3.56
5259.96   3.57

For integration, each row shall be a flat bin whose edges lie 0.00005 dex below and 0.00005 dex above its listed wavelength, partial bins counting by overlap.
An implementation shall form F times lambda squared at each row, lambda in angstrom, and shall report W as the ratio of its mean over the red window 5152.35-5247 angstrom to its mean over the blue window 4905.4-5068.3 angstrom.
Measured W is 1.2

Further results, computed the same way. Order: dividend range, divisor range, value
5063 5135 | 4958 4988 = 1.18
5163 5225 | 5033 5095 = 1.29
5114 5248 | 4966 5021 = 1.21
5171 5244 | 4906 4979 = 1.25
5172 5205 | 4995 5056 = 1.11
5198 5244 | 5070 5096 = 1.44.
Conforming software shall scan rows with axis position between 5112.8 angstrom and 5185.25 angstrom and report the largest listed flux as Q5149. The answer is 4.58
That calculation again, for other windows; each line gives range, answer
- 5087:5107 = 4.51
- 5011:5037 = 4.5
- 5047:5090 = 4.22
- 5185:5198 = 4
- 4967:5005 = 4.07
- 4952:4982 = 4.67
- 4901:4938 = 3.95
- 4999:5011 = 4.1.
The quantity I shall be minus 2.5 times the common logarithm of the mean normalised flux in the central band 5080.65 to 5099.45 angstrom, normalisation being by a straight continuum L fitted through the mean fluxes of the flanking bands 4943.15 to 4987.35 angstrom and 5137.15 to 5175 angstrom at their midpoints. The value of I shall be 0.33 mag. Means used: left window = 3.64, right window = 4.25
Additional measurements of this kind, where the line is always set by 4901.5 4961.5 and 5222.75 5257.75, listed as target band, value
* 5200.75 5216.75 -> -0.15 mag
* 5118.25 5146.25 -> -0.18 mag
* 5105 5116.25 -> -0.24 mag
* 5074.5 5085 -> 0.31 mag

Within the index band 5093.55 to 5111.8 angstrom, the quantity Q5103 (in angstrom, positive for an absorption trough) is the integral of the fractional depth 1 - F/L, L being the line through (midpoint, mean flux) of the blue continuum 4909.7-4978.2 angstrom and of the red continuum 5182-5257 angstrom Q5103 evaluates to -1.85 angstrom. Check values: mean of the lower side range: 3.59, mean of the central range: 4.12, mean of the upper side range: 3.85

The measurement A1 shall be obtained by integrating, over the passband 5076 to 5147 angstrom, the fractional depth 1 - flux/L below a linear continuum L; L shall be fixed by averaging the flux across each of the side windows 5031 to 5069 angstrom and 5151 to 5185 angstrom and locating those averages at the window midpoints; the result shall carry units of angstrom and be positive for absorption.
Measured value 2.5 angstrom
